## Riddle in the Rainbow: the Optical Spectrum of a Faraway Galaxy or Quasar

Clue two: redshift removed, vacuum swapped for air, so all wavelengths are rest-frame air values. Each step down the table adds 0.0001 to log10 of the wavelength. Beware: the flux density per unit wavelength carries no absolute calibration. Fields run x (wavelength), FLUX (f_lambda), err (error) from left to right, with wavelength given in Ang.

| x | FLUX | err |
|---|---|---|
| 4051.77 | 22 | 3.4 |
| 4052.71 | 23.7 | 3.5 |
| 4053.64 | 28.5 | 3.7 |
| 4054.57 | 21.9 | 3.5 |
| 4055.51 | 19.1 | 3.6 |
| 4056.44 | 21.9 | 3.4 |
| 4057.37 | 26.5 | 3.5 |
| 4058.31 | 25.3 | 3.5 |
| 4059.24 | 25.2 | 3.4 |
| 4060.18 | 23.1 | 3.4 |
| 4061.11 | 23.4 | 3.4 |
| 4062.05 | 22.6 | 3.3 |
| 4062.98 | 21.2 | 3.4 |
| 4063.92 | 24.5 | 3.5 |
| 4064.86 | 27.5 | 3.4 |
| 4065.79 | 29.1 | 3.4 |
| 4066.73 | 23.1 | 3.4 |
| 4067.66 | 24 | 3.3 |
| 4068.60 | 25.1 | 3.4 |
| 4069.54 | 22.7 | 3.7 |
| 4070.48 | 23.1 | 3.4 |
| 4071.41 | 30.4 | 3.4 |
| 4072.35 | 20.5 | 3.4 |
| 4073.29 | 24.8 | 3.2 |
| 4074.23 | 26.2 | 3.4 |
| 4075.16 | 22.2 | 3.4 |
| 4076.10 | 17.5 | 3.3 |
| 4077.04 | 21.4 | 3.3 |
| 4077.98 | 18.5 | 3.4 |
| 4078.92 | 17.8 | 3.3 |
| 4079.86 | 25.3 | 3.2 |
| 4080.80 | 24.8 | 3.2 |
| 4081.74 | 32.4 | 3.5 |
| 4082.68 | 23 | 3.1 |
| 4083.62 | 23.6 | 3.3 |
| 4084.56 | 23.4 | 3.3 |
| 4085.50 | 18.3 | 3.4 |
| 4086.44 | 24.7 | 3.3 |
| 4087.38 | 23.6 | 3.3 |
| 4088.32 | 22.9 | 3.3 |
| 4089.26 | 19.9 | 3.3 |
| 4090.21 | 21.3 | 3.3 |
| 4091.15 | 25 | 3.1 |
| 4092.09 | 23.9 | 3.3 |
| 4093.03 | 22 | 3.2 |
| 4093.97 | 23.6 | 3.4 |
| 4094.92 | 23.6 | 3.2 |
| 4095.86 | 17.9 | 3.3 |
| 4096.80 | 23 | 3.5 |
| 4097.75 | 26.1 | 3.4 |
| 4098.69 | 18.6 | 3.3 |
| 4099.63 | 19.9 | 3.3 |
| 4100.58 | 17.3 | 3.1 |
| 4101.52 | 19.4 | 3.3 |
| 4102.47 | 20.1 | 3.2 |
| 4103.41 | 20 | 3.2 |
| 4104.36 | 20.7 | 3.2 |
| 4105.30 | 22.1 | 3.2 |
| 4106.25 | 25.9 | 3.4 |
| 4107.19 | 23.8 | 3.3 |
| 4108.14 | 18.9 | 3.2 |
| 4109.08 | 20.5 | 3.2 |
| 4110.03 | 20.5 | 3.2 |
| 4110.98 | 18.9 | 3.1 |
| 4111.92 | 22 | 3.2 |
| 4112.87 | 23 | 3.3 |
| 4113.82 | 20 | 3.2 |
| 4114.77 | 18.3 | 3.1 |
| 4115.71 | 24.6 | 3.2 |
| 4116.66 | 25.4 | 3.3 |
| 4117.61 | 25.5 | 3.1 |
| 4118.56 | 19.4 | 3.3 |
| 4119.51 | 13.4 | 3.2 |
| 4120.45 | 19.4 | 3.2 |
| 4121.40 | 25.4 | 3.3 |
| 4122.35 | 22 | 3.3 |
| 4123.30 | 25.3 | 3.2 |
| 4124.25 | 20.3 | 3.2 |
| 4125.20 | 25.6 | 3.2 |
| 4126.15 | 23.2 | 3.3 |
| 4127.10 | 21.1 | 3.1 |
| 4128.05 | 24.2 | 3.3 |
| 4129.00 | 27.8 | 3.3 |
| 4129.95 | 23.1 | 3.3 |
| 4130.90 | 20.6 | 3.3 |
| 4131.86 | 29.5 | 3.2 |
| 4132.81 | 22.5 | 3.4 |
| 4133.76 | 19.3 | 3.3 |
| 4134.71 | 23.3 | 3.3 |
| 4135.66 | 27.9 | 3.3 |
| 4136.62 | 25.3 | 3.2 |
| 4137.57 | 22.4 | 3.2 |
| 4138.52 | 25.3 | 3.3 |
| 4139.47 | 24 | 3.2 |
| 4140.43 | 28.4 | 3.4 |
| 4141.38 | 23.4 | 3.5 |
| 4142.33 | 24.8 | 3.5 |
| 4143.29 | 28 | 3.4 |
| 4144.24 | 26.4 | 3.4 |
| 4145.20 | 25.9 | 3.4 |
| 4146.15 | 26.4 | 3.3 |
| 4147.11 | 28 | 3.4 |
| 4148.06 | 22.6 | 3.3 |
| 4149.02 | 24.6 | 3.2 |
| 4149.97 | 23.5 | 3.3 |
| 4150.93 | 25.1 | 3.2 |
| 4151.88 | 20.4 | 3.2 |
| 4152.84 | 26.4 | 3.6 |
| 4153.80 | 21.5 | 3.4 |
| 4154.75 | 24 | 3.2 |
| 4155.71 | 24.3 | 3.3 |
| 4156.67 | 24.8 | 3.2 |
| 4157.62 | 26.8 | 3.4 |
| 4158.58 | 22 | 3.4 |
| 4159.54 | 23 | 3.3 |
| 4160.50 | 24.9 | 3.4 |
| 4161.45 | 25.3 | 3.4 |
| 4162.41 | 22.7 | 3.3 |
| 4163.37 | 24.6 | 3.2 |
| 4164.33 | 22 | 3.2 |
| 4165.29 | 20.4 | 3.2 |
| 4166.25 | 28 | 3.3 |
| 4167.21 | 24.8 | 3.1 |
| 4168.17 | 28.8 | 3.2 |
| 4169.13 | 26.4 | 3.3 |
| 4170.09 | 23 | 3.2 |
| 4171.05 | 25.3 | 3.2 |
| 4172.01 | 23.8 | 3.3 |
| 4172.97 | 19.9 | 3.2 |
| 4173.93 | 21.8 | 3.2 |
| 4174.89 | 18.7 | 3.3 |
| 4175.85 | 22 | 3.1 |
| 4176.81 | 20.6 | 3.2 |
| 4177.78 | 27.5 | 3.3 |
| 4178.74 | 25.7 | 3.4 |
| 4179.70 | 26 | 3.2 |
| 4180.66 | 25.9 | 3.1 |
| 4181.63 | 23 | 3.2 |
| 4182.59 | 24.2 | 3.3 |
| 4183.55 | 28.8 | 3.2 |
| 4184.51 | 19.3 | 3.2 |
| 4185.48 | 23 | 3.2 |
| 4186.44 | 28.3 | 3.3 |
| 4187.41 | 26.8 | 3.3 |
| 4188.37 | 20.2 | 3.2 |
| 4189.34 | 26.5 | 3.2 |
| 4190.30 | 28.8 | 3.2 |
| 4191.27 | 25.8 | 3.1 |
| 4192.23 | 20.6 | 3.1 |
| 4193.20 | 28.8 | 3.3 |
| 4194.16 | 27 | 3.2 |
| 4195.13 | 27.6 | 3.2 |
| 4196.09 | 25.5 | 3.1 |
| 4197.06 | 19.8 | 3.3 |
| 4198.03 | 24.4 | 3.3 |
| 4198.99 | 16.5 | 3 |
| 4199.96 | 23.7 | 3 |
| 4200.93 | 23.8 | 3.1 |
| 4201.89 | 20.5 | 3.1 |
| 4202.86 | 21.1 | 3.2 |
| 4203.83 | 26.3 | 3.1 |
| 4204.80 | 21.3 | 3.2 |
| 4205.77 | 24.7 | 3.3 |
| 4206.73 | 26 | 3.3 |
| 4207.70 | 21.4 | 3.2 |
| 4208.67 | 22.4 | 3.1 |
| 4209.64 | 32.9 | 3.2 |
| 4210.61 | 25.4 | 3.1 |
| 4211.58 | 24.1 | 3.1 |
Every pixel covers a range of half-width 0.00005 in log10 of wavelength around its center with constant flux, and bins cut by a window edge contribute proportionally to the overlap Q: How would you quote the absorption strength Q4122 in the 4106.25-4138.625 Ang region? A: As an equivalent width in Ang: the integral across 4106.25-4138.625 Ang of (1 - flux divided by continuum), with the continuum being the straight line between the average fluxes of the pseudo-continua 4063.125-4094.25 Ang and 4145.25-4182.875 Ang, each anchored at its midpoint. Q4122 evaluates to 1.6 Ang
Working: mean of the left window 23.5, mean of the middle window 22.6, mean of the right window 24.1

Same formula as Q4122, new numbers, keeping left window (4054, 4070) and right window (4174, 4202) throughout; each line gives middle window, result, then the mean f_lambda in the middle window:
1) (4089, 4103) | 1.5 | 21.5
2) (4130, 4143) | -0.2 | 24.4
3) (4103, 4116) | 1.4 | 21.3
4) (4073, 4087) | 0.6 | 22.9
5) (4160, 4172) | -0.3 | 24.6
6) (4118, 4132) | 0.9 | 22.5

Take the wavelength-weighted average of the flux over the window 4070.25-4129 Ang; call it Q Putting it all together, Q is 22.2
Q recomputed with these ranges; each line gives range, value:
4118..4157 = 23.9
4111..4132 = 22.5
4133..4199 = 24.4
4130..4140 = 24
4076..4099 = 22.6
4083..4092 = 22.6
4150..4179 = 23.8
